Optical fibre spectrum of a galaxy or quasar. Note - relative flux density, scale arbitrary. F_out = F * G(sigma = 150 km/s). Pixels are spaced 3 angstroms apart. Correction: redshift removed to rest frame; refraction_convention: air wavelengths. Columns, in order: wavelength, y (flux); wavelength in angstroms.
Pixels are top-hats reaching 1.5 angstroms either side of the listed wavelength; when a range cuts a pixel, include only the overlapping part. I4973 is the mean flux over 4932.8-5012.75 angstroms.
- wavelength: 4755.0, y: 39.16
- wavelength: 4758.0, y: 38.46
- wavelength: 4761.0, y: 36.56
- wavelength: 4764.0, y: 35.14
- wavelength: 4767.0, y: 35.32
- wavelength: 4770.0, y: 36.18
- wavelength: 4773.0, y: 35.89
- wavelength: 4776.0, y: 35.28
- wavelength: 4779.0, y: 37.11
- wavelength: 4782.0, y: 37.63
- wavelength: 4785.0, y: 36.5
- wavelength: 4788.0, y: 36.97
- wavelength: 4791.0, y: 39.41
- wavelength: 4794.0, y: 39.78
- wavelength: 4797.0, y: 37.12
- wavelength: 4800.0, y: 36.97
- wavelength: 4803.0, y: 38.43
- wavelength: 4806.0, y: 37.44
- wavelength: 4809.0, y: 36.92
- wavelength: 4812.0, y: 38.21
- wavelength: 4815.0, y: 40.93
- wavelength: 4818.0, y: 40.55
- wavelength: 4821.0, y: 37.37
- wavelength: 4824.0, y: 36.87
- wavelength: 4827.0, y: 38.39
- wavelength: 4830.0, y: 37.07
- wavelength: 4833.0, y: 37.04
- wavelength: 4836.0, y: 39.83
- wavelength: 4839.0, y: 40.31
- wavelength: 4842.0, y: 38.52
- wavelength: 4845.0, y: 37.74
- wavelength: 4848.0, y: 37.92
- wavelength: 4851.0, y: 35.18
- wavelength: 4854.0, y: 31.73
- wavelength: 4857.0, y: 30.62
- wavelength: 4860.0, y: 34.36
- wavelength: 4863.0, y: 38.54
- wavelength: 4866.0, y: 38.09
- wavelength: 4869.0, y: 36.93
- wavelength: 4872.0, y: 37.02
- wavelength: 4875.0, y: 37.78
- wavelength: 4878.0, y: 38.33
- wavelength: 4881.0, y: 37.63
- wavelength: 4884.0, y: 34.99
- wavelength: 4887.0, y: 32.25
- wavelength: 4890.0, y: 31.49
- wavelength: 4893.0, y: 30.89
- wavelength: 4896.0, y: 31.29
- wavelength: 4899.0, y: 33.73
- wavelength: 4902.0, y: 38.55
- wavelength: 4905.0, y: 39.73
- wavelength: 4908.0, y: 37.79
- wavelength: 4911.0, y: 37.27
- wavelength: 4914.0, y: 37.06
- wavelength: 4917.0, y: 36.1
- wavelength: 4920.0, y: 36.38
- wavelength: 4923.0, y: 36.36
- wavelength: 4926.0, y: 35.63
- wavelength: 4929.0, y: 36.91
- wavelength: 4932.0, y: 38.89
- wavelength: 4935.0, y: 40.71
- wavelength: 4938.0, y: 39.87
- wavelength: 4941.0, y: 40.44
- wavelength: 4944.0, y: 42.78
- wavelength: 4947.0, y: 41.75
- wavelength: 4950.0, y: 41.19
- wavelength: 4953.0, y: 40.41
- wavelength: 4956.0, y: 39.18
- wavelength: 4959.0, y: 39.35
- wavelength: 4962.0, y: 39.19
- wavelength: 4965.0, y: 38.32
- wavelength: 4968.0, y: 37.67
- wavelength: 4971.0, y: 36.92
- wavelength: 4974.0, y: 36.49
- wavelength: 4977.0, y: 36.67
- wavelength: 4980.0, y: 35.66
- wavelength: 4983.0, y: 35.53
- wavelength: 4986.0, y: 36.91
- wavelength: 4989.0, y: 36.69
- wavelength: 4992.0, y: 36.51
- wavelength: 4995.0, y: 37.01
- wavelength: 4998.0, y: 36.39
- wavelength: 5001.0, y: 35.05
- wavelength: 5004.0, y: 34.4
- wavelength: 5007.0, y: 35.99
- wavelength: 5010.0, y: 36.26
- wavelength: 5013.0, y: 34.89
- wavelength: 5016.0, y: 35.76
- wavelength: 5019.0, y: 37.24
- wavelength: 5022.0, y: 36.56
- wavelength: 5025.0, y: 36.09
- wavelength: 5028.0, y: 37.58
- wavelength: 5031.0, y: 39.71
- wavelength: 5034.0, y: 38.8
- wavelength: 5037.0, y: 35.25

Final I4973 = 37.9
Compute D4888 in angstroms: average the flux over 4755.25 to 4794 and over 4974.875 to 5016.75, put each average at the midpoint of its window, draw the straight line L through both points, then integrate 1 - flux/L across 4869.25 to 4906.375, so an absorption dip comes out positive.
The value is 1.1 angstroms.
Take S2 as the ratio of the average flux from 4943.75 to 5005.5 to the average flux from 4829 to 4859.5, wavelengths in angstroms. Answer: 1.0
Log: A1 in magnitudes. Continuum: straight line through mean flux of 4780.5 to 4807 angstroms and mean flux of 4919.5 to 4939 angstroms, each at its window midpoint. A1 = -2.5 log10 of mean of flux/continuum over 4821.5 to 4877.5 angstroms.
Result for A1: 0.03 mag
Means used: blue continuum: 37.8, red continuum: 37.8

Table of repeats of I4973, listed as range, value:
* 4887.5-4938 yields 36.2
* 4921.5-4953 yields 39.5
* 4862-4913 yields 36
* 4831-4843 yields 38.9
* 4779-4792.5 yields 37.6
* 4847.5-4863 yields 34.1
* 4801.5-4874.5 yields 37.3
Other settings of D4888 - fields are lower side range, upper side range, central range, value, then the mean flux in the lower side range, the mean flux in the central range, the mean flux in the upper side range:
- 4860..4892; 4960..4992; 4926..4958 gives -2.85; 36.1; 40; 37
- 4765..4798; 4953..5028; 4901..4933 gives -0.37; 37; 37.3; 36.8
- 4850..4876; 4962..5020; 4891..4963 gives -3.88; 35.5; 37.9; 36.4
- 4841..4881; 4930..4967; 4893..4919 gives 1.48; 36.4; 36.1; 40.1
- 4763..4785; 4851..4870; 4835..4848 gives -1.36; 36.1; 38.9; 35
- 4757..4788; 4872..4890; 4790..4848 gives -3.48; 36.4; 38.3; 35.9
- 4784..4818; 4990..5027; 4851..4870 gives 1.30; 38.2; 35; 36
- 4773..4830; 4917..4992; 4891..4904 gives 1.47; 37.8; 33.8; 38.2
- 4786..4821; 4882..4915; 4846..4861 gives 1.04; 38.4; 34.1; 35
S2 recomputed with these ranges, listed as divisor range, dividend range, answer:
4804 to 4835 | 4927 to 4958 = 1.05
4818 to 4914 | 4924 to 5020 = 1.04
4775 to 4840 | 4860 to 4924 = 0.95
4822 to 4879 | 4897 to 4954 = 1.04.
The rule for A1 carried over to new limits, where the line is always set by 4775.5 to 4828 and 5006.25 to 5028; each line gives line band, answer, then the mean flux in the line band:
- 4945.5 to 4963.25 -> -0.10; 40.2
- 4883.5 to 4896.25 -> 0.16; 32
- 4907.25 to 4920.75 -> 0.00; 36.9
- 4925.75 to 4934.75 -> -0.03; 37.8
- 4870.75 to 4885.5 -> 0.00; 37.2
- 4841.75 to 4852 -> 0.01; 37.3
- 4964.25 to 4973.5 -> -0.03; 37.5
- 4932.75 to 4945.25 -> -0.11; 40.8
